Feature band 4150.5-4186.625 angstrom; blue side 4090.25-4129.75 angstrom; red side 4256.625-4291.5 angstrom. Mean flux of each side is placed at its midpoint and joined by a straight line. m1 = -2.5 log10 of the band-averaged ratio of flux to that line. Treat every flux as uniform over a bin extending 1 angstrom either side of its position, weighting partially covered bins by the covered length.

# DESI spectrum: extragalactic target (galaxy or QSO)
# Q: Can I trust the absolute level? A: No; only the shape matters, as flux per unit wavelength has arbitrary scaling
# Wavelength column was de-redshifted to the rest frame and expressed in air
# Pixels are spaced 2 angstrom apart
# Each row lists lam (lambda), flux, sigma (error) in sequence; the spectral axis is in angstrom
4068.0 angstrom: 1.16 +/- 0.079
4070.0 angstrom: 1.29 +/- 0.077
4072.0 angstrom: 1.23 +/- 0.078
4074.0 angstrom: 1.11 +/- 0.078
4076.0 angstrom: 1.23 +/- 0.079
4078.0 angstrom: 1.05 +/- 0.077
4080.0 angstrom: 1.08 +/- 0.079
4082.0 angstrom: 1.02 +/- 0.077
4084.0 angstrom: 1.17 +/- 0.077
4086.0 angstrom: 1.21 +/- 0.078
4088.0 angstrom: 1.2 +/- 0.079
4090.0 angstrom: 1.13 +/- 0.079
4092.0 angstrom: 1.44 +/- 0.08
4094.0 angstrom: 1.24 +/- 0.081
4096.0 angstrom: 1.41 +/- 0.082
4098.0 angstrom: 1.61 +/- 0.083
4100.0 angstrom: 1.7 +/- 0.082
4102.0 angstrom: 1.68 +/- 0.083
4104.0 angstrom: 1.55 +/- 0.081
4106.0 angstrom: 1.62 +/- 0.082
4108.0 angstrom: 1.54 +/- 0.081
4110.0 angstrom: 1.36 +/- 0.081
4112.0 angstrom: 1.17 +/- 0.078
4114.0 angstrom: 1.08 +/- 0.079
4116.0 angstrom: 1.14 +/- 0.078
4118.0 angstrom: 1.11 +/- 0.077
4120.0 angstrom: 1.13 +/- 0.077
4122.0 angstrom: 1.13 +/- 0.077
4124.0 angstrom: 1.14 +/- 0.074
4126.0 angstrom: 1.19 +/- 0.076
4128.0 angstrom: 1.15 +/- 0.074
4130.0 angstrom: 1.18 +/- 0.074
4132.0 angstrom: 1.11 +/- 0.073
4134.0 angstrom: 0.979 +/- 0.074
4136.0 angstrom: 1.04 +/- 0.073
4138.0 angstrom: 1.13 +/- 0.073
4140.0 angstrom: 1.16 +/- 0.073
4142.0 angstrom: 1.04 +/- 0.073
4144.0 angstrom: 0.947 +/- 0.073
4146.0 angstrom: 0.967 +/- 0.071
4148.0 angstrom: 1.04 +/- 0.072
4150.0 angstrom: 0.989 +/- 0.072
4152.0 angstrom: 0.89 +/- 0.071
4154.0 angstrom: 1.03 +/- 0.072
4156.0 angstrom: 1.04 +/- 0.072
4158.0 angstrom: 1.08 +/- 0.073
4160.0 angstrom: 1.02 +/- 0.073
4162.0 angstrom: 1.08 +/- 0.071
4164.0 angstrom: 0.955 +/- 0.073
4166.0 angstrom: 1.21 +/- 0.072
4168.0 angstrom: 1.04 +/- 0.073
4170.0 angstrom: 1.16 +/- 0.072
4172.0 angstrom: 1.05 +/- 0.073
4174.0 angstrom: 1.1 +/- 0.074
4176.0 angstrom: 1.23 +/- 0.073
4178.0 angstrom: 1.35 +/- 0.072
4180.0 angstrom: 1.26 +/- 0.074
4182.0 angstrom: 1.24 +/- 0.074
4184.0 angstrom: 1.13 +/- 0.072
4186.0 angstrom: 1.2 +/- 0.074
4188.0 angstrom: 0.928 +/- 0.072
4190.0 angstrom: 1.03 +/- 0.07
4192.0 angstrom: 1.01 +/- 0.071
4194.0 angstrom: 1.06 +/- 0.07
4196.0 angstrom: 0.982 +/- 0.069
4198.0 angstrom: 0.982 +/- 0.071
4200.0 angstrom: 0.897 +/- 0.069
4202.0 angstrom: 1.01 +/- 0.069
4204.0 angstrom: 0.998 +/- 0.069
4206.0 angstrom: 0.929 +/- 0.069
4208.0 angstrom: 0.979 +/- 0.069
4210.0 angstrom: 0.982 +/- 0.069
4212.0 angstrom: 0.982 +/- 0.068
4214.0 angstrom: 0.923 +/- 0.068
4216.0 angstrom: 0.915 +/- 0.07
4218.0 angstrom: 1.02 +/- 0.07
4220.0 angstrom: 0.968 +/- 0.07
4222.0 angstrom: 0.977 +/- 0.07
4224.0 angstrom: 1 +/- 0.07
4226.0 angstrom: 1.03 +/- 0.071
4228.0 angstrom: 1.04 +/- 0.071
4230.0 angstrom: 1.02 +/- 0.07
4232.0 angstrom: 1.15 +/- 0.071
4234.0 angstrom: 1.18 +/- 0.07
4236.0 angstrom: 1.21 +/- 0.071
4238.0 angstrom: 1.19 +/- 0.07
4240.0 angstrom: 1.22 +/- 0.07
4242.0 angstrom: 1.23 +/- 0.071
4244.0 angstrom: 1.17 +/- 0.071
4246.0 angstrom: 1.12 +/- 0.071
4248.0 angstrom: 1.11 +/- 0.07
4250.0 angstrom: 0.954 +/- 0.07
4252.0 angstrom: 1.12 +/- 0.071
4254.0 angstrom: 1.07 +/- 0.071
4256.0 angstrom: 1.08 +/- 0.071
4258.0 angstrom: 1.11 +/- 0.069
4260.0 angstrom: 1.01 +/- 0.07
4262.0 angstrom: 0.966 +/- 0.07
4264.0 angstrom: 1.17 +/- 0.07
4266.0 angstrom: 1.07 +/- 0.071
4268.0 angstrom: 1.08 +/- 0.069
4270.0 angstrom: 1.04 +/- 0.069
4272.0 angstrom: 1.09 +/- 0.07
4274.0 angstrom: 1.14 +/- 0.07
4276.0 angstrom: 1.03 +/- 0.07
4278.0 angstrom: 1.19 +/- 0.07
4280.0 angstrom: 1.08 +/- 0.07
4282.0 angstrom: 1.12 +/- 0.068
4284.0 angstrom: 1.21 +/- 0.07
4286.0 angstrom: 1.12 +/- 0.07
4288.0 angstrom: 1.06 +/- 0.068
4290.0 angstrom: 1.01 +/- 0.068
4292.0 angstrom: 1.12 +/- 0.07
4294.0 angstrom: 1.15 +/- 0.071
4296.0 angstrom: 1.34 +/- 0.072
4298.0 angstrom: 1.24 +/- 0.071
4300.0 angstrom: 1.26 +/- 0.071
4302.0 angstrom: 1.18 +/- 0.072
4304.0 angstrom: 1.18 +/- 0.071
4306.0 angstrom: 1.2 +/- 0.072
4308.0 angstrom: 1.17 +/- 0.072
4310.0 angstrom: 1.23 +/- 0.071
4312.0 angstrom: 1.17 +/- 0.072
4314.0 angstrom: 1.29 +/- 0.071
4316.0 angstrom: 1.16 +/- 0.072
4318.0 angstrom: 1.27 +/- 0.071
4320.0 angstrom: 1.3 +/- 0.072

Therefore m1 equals 0.12 mag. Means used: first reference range 1.33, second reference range 1.09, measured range 1.11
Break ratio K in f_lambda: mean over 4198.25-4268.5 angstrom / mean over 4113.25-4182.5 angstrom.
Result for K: 0.96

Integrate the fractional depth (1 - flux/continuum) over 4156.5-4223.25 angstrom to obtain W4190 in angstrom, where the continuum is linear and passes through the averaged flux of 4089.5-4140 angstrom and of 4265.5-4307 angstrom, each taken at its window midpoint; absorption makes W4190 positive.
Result 9.2 angstrom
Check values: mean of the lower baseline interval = 1.28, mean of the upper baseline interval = 1.14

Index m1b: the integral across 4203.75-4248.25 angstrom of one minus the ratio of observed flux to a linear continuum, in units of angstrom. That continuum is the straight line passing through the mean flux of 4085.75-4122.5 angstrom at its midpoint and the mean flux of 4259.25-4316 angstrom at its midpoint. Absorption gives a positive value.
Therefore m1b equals 5.5 angstrom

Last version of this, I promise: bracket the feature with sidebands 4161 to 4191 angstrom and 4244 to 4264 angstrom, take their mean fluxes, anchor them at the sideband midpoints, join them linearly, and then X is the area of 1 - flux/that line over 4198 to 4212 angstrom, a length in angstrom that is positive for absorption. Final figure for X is 1.8 angstrom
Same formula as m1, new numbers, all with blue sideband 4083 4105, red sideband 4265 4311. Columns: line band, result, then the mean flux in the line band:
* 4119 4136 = 0.20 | 1.12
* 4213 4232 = 0.23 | 0.997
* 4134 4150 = 0.27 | 1.04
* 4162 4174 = 0.20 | 1.08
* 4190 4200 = 0.26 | 1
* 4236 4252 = 0.05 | 1.14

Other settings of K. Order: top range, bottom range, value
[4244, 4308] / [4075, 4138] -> 0.90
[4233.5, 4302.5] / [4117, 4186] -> 1.03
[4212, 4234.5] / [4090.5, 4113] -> 0.69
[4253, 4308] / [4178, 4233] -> 1.09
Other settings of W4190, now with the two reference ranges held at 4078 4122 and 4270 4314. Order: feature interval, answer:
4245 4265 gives 1.9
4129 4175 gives 7.6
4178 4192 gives 1.1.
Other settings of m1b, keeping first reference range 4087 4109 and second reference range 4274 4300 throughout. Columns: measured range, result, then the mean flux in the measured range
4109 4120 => 2.06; 1.17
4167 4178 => 1.65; 1.14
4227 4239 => 1.01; 1.13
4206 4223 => 4.04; 0.966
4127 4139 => 2.63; 1.1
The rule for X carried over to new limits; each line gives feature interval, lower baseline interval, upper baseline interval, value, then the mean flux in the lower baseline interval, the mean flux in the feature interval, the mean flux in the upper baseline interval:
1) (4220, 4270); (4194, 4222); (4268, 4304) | -2.0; 0.97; 1.09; 1.14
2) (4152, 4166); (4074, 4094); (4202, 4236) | 0.6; 1.17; 1.04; 1.01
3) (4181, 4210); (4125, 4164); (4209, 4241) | 0.7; 1.05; 1.03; 1.05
